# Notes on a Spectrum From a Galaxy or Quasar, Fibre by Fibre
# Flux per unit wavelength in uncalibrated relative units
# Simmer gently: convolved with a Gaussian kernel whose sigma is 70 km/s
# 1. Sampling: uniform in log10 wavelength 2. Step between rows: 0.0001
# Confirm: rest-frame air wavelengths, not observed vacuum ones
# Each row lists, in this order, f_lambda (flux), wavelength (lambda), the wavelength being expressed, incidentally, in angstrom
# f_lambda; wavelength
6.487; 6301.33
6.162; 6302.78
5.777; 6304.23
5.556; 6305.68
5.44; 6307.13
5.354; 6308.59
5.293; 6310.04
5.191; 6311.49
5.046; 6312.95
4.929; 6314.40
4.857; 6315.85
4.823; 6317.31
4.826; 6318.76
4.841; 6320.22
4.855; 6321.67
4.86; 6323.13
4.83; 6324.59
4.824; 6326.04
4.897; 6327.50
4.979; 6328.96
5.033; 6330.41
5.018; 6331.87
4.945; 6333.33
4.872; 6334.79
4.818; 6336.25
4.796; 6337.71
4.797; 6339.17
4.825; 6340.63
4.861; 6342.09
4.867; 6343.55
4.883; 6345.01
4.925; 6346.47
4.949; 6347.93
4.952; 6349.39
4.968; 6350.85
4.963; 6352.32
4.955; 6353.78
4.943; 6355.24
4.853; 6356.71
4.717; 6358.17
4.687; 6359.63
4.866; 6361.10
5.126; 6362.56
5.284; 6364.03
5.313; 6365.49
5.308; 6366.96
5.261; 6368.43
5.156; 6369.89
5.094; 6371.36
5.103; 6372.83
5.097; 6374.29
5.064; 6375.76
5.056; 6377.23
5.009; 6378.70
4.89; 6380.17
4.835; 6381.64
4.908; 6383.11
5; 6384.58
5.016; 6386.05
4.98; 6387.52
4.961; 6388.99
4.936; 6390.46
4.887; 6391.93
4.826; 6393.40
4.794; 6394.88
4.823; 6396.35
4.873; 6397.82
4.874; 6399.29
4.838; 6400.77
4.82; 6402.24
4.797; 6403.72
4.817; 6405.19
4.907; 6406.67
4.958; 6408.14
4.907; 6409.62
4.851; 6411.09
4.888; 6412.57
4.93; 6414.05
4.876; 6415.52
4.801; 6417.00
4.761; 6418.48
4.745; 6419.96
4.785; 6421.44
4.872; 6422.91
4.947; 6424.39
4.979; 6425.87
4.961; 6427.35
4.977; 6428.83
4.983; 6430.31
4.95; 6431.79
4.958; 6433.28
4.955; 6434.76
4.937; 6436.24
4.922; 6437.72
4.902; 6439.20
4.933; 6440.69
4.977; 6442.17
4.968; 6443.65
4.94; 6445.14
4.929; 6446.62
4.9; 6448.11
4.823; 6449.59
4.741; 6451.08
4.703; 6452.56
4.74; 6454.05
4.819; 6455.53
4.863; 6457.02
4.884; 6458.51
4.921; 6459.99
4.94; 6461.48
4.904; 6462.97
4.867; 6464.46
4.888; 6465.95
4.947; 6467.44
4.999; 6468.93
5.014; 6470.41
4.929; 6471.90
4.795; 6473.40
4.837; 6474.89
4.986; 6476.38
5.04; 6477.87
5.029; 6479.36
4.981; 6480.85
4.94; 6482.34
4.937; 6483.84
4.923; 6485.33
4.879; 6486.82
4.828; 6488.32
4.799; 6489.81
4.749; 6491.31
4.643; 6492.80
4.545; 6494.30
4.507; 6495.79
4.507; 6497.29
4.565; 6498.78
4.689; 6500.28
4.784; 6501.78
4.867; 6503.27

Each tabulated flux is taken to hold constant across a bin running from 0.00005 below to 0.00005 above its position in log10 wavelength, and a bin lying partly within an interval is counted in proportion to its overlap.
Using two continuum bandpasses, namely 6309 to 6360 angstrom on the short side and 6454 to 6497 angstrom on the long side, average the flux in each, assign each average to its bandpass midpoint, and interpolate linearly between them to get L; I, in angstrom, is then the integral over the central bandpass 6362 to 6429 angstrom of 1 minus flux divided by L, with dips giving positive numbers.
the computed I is -0.9 angstrom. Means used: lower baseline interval 4.91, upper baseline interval 4.86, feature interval 4.95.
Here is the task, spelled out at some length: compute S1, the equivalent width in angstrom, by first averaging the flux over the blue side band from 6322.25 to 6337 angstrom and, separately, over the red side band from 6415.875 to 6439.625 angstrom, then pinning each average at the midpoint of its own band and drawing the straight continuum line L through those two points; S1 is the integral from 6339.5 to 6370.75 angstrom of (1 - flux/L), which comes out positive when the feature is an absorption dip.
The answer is -0.5 angstrom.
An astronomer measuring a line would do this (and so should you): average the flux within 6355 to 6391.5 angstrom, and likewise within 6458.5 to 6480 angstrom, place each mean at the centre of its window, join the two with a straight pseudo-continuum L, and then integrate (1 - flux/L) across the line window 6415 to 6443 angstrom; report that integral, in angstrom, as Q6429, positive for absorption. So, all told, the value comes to 0.4 angstrom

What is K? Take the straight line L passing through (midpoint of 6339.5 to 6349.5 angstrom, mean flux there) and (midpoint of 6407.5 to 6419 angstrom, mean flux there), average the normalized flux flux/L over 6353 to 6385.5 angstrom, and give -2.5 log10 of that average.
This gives -0.03 mag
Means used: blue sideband 4.89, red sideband 4.87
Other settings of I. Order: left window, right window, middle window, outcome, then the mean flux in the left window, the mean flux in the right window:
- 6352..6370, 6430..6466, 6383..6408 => 0.5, 5.03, 4.89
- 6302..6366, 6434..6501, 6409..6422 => 0.2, 5.01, 4.86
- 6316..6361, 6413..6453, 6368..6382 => -0.5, 4.88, 4.9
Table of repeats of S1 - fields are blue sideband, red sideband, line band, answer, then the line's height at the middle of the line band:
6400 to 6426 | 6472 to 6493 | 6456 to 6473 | -0.1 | 4.88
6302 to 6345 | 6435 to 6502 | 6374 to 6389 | 0.0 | 4.96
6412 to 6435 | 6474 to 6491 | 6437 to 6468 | 0.2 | 4.91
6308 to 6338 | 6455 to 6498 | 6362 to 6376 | -0.8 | 4.92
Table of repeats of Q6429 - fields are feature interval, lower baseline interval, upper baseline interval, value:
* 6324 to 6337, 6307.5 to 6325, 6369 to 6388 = 0.21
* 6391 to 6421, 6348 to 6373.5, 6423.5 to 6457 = 0.66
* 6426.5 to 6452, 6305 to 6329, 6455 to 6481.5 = 0.09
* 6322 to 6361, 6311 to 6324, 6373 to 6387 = 0.42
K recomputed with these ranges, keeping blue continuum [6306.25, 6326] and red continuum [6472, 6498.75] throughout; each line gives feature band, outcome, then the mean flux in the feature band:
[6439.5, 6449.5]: -0.02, 4.93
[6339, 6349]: 0.02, 4.88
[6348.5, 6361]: 0.02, 4.88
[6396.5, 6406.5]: 0.02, 4.84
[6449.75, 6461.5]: 0.01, 4.82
